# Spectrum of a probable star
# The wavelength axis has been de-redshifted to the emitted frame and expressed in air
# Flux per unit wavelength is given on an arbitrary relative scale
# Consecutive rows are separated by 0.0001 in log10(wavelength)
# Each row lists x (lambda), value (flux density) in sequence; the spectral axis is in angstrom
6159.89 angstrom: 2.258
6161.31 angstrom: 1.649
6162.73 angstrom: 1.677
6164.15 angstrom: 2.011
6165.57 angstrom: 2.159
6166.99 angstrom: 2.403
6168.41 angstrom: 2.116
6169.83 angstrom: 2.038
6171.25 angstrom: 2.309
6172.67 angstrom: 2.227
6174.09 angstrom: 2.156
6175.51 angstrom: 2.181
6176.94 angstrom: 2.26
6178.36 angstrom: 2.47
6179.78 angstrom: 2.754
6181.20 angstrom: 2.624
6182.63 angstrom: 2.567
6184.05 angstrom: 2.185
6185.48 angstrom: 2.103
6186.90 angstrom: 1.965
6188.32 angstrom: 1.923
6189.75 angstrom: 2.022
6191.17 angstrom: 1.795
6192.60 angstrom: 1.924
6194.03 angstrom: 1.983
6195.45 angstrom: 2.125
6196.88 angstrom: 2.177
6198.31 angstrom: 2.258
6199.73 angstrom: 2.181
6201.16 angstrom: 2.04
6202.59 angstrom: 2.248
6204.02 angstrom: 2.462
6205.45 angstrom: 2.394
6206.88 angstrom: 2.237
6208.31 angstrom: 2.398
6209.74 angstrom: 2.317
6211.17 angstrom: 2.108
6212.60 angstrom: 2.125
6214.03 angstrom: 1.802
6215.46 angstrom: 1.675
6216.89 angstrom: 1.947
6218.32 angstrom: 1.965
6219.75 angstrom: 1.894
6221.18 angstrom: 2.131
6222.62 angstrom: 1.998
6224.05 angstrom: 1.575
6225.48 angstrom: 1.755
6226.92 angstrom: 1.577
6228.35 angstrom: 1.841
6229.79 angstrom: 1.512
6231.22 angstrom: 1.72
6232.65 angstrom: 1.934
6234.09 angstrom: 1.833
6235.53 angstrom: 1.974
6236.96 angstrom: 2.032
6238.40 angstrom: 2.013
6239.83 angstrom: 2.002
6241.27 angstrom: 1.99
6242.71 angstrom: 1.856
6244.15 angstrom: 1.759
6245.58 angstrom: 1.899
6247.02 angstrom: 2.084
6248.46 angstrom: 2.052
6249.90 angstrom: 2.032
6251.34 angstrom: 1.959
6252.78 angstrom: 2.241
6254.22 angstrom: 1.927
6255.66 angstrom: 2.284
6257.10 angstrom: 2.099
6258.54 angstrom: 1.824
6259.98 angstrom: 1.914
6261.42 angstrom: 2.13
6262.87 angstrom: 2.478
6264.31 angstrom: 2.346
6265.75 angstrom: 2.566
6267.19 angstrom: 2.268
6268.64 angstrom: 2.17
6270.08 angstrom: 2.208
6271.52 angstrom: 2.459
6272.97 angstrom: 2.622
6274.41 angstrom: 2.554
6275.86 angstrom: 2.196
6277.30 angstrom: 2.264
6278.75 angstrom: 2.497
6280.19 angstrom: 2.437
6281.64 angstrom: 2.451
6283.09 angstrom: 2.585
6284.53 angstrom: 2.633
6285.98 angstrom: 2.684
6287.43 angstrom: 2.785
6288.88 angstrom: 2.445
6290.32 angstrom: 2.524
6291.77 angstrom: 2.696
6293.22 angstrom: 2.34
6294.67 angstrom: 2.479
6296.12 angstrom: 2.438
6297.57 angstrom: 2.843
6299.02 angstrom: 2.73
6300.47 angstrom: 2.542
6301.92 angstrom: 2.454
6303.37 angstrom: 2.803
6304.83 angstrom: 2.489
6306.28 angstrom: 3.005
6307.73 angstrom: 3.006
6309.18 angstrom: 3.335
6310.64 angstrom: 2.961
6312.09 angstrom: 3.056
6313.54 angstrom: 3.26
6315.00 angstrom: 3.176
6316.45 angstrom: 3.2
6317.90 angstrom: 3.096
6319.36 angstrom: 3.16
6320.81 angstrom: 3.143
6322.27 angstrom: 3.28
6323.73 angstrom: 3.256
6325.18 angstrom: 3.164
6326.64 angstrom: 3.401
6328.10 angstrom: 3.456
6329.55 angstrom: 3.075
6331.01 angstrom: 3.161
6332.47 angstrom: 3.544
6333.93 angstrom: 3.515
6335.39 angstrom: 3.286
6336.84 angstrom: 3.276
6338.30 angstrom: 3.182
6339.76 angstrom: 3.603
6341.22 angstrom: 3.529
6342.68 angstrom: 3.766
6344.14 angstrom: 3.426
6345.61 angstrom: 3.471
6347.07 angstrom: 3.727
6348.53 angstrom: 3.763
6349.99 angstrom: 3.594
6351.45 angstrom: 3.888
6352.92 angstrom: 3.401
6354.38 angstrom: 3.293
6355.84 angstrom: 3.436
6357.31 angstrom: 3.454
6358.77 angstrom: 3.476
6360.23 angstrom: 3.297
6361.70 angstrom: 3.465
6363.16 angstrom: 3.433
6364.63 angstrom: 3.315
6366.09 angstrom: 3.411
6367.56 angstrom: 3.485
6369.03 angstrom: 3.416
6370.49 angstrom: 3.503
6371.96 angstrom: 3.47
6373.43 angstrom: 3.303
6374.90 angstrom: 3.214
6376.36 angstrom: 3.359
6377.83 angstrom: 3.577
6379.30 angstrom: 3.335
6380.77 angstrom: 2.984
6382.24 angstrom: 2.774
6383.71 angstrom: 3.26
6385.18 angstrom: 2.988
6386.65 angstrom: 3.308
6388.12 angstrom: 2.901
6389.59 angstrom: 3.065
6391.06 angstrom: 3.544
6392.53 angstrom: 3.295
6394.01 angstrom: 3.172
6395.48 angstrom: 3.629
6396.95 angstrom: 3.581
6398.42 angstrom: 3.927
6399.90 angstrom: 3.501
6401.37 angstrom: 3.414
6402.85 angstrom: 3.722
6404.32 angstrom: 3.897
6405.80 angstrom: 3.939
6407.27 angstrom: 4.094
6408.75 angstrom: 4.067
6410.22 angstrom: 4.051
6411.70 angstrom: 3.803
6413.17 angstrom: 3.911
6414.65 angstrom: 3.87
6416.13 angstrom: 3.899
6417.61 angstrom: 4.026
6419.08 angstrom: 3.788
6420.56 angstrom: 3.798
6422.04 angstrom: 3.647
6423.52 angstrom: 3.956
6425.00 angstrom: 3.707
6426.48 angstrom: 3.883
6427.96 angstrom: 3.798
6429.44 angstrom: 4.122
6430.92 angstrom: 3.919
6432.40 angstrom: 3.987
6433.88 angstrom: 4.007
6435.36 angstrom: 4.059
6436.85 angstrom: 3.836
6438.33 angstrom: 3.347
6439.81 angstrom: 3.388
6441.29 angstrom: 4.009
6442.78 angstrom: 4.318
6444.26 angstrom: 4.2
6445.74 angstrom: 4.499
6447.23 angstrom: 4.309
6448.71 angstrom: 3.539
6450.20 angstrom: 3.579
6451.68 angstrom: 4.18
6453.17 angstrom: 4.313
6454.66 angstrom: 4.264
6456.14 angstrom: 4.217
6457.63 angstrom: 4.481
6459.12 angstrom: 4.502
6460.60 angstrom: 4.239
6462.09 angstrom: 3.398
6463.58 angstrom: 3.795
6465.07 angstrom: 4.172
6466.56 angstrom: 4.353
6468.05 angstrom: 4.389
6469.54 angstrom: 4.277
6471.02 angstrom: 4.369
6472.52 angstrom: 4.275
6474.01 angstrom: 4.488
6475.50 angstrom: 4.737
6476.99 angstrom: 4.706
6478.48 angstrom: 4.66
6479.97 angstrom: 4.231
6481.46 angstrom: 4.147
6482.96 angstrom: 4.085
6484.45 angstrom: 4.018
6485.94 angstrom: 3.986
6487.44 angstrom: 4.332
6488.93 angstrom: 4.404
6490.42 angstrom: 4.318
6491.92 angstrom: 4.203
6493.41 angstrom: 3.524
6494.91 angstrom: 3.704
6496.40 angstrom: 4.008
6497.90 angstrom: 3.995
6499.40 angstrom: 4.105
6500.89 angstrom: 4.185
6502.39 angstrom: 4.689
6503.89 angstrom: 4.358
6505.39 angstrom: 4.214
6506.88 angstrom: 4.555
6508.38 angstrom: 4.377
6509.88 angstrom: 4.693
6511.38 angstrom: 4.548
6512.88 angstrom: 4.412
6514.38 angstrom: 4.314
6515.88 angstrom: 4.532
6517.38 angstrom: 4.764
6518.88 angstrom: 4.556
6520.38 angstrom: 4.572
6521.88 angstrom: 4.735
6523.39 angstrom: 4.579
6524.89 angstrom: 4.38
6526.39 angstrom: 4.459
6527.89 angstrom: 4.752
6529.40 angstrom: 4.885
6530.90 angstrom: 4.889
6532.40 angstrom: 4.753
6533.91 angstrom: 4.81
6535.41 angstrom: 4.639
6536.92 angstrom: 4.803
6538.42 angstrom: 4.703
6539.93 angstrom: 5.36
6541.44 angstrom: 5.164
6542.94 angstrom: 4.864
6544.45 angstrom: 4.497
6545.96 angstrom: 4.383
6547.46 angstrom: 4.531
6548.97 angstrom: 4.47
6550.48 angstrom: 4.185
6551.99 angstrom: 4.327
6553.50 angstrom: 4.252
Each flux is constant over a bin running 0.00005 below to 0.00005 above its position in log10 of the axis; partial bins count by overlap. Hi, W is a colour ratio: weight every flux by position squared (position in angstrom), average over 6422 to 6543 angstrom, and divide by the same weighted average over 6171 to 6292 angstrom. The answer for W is 2.15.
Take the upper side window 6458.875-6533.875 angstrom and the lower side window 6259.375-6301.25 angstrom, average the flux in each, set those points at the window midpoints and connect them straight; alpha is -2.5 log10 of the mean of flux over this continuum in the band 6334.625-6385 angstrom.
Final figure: -0.09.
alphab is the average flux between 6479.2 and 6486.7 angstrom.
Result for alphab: 4.09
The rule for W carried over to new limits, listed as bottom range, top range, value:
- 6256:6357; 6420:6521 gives 1.51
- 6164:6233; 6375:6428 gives 1.83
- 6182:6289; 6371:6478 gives 1.92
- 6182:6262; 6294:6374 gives 1.67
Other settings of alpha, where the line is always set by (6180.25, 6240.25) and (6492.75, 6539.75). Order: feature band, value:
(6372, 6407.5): 0.023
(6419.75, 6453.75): -0.023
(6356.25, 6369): -0.053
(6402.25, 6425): -0.067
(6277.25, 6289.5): 0.031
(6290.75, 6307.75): 0.045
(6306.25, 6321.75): -0.098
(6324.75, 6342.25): -0.116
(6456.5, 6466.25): -0.019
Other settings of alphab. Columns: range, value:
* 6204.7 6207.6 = 2.32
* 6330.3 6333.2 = 3.35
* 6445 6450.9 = 3.98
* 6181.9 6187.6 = 2.2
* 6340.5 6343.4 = 3.65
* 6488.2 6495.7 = 4.03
